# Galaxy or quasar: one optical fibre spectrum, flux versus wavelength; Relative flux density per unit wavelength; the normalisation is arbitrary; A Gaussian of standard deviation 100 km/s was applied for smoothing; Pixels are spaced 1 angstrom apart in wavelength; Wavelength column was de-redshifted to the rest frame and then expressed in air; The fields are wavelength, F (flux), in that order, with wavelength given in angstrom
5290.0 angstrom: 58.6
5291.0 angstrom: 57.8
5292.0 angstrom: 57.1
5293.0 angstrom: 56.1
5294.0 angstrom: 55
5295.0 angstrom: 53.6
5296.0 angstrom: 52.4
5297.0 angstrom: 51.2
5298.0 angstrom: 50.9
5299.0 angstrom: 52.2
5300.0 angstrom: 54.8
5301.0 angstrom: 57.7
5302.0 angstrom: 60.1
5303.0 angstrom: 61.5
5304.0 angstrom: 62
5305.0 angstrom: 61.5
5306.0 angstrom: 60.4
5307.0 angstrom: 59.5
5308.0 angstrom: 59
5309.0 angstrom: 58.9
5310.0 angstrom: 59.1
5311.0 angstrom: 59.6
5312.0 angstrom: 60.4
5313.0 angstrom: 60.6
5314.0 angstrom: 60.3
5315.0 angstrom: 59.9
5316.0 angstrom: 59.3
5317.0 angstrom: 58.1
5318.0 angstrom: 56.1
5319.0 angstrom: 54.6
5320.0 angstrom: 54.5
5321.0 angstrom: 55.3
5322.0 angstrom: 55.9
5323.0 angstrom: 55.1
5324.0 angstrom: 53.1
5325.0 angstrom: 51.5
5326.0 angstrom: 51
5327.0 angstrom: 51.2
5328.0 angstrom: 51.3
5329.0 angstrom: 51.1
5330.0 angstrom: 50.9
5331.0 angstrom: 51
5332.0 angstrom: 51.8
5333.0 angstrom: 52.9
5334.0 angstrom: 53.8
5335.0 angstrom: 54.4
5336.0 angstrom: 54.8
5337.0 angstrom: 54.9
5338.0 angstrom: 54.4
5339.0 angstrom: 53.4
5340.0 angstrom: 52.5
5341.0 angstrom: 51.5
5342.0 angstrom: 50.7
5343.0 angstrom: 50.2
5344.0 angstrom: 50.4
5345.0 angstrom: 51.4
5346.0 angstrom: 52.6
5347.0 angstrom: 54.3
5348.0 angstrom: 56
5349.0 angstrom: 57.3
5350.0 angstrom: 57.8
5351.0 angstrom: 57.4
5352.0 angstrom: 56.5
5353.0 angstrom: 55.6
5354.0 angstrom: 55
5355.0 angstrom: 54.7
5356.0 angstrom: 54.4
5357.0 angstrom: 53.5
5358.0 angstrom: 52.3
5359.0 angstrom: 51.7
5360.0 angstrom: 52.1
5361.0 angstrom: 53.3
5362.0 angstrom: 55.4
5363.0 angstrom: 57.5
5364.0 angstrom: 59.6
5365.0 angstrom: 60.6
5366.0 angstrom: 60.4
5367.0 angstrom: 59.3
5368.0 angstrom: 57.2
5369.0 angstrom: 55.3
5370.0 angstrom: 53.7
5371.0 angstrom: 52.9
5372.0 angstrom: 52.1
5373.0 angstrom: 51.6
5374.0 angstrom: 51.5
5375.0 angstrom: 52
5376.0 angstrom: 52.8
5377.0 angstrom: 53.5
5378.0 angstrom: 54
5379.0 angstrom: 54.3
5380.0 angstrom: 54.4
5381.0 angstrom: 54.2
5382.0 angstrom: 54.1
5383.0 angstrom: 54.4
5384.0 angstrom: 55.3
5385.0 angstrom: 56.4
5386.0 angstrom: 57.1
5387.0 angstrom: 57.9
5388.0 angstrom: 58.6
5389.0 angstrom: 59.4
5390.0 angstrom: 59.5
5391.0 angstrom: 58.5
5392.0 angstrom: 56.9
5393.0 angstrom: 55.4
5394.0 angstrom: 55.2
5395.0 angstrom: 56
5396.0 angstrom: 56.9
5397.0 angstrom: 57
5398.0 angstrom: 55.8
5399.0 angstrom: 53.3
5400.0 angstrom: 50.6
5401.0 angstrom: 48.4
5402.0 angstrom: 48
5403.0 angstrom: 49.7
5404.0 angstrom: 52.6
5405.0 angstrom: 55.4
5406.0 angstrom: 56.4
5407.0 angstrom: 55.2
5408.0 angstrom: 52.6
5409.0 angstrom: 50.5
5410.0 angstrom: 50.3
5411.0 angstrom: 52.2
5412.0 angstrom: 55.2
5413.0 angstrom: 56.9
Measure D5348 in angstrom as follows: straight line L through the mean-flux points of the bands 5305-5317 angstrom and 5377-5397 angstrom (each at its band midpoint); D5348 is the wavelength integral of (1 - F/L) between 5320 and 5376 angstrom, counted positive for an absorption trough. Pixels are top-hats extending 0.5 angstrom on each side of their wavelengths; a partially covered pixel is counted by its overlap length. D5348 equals 3.9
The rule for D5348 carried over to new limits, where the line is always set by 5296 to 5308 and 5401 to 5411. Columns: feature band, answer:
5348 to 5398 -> -1.7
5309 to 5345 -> 1.0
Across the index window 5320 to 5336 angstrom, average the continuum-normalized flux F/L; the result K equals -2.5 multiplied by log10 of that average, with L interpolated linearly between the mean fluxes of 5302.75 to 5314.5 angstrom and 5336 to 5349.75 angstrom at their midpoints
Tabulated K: 0.07 mag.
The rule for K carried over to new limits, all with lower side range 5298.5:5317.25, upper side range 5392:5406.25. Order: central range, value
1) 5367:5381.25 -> 0.03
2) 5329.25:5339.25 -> 0.09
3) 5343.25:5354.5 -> 0.04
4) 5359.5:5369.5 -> -0.02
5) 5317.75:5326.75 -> 0.08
